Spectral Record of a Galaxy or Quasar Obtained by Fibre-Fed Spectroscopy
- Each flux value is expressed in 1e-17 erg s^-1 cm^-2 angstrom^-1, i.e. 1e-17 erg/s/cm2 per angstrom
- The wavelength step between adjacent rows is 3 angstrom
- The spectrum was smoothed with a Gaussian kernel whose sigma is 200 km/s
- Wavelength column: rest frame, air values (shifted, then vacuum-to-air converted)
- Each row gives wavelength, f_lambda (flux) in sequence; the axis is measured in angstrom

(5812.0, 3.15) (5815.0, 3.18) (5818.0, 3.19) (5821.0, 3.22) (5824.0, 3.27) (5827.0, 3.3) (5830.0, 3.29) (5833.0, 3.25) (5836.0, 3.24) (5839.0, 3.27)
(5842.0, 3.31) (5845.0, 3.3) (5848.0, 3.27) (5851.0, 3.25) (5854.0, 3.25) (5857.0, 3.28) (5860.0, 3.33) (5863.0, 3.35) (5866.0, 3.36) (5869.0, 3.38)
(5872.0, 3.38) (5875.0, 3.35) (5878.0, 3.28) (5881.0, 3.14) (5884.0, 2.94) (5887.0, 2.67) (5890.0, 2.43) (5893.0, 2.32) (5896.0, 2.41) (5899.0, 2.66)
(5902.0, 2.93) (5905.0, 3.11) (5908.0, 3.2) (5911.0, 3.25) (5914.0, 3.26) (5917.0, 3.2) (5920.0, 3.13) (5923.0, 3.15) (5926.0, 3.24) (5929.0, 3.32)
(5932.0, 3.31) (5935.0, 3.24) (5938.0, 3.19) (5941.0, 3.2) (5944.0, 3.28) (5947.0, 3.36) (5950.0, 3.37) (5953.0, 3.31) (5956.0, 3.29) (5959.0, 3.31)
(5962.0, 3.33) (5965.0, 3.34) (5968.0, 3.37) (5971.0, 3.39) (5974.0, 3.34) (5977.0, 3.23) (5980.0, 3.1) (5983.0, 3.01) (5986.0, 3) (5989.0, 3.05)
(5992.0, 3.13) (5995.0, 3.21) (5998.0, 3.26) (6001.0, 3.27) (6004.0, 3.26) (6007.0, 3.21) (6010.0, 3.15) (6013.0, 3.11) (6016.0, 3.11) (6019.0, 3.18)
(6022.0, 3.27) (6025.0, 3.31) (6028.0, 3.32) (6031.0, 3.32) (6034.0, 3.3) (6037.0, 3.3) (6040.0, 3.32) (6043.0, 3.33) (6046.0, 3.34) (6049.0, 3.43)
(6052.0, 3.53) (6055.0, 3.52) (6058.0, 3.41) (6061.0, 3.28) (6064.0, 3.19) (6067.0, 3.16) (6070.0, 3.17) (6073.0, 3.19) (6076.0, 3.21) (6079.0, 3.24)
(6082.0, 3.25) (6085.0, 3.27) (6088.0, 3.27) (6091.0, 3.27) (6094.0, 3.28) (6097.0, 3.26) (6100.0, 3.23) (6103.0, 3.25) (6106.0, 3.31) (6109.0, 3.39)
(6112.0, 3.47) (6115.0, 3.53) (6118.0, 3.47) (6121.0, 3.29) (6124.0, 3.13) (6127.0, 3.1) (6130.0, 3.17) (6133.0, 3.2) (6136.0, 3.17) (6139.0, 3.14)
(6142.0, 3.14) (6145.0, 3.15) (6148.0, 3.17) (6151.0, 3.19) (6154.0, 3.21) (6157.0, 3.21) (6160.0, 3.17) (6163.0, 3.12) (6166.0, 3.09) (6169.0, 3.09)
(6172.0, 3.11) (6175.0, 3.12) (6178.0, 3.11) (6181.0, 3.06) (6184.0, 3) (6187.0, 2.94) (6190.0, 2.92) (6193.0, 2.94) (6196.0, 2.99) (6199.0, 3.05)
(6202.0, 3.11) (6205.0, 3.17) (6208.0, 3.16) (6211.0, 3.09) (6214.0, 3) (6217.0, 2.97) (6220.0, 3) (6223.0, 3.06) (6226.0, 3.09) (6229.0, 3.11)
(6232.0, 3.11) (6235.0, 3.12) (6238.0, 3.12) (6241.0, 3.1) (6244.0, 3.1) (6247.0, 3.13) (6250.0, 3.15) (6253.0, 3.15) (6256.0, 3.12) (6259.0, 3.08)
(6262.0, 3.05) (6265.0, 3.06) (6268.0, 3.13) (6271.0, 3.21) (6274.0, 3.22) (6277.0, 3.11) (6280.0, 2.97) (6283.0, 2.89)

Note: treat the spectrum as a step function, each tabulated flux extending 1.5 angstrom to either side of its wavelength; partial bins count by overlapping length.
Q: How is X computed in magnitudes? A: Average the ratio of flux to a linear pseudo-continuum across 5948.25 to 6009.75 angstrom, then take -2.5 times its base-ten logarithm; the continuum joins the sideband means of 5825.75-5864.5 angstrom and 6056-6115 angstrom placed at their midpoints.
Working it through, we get 0.01 mag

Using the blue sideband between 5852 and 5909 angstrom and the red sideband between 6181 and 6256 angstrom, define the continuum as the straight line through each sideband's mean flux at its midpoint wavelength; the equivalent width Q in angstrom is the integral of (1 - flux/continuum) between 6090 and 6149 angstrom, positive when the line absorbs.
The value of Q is -3.81 angstrom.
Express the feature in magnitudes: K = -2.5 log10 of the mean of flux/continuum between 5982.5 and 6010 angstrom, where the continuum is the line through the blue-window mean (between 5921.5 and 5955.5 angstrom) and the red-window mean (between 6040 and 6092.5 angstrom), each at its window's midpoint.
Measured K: 0.04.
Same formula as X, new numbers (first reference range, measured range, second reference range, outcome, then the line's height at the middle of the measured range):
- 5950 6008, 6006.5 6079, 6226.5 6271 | -0.024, 3.21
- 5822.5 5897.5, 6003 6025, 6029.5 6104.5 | 0.021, 3.25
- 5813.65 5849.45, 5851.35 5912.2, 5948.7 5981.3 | 0.076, 3.28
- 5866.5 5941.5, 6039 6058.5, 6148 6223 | -0.114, 3.07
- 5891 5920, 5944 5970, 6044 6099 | -0.099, 3.04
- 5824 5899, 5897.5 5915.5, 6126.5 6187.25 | 0.022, 3.13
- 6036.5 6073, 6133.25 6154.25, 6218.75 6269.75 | 0.018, 3.22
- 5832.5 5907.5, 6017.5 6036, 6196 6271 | -0.064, 3.1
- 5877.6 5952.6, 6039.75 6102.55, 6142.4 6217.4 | -0.073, 3.08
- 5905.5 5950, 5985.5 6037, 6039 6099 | 0.021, 3.27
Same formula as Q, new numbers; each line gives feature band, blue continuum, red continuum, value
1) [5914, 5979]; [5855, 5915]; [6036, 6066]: -2.3 angstrom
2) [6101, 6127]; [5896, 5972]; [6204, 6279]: -1.6 angstrom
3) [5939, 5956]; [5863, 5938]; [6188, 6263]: -1.2 angstrom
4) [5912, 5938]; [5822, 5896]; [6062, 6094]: -0.4 angstrom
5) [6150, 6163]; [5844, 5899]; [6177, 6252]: -0.5 angstrom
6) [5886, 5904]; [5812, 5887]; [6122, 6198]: 3.6 angstrom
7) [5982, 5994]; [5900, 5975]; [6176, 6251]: 0.6 angstrom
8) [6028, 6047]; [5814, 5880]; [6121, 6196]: -0.8 angstrom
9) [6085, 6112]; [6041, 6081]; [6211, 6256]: -0.3 angstrom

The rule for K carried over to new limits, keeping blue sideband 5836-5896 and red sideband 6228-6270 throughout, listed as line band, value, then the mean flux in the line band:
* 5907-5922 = -0.03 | 3.21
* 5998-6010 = -0.04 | 3.24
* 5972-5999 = -0.01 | 3.15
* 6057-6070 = -0.04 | 3.24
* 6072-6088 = -0.04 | 3.24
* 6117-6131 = -0.04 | 3.23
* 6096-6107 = -0.05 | 3.26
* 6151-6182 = -0.01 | 3.13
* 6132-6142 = -0.02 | 3.16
